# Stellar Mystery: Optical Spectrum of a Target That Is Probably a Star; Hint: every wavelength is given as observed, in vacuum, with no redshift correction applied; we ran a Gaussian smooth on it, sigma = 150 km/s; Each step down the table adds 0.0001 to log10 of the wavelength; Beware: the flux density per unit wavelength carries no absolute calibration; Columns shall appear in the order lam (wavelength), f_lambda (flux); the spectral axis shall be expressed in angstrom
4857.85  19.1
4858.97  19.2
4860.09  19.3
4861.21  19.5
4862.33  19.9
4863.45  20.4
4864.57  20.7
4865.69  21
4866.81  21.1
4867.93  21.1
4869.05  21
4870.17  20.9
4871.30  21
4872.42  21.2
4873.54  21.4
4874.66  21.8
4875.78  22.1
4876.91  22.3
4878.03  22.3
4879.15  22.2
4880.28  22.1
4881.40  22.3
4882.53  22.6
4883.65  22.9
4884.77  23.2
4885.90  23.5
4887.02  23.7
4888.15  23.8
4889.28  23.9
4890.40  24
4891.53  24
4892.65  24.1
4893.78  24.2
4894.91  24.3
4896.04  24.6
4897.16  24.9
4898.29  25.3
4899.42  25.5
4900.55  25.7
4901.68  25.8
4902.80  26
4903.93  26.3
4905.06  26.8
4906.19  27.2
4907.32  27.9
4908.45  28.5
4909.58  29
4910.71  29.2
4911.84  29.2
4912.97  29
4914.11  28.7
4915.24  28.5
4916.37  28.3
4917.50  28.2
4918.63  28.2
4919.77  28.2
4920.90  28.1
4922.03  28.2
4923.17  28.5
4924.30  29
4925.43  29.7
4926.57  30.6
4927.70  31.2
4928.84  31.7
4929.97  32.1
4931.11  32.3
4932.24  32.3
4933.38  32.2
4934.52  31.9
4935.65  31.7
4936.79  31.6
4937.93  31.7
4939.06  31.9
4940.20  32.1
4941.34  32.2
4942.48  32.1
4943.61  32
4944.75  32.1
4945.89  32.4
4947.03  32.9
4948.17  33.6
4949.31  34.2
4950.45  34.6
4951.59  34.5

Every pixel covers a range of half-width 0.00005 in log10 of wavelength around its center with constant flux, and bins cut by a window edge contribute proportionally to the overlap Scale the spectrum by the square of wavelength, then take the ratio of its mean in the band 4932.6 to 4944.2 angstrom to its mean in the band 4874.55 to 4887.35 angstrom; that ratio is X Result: 1.4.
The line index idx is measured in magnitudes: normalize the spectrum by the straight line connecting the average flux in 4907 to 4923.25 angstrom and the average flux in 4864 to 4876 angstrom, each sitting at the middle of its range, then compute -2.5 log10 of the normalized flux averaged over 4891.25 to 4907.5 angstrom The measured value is 0.020 mag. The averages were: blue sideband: 21.2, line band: 25.5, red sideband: 28.5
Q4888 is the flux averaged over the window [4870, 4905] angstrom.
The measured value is 23.6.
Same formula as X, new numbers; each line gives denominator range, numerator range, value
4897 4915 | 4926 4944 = 1.18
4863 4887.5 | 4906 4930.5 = 1.35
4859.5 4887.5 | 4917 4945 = 1.46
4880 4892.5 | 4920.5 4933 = 1.32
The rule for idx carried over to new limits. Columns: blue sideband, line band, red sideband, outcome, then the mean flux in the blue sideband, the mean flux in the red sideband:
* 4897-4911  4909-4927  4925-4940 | 0.01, 26.8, 31.6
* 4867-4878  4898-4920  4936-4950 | -0.02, 21.5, 32.4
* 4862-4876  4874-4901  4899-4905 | 0.01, 21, 26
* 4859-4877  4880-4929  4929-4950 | 0.01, 20.8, 32.3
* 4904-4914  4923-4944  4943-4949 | -0.01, 28.2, 32.7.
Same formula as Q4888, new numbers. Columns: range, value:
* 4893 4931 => 27.9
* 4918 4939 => 30.5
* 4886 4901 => 24.4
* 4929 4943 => 32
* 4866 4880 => 21.5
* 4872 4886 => 22.3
